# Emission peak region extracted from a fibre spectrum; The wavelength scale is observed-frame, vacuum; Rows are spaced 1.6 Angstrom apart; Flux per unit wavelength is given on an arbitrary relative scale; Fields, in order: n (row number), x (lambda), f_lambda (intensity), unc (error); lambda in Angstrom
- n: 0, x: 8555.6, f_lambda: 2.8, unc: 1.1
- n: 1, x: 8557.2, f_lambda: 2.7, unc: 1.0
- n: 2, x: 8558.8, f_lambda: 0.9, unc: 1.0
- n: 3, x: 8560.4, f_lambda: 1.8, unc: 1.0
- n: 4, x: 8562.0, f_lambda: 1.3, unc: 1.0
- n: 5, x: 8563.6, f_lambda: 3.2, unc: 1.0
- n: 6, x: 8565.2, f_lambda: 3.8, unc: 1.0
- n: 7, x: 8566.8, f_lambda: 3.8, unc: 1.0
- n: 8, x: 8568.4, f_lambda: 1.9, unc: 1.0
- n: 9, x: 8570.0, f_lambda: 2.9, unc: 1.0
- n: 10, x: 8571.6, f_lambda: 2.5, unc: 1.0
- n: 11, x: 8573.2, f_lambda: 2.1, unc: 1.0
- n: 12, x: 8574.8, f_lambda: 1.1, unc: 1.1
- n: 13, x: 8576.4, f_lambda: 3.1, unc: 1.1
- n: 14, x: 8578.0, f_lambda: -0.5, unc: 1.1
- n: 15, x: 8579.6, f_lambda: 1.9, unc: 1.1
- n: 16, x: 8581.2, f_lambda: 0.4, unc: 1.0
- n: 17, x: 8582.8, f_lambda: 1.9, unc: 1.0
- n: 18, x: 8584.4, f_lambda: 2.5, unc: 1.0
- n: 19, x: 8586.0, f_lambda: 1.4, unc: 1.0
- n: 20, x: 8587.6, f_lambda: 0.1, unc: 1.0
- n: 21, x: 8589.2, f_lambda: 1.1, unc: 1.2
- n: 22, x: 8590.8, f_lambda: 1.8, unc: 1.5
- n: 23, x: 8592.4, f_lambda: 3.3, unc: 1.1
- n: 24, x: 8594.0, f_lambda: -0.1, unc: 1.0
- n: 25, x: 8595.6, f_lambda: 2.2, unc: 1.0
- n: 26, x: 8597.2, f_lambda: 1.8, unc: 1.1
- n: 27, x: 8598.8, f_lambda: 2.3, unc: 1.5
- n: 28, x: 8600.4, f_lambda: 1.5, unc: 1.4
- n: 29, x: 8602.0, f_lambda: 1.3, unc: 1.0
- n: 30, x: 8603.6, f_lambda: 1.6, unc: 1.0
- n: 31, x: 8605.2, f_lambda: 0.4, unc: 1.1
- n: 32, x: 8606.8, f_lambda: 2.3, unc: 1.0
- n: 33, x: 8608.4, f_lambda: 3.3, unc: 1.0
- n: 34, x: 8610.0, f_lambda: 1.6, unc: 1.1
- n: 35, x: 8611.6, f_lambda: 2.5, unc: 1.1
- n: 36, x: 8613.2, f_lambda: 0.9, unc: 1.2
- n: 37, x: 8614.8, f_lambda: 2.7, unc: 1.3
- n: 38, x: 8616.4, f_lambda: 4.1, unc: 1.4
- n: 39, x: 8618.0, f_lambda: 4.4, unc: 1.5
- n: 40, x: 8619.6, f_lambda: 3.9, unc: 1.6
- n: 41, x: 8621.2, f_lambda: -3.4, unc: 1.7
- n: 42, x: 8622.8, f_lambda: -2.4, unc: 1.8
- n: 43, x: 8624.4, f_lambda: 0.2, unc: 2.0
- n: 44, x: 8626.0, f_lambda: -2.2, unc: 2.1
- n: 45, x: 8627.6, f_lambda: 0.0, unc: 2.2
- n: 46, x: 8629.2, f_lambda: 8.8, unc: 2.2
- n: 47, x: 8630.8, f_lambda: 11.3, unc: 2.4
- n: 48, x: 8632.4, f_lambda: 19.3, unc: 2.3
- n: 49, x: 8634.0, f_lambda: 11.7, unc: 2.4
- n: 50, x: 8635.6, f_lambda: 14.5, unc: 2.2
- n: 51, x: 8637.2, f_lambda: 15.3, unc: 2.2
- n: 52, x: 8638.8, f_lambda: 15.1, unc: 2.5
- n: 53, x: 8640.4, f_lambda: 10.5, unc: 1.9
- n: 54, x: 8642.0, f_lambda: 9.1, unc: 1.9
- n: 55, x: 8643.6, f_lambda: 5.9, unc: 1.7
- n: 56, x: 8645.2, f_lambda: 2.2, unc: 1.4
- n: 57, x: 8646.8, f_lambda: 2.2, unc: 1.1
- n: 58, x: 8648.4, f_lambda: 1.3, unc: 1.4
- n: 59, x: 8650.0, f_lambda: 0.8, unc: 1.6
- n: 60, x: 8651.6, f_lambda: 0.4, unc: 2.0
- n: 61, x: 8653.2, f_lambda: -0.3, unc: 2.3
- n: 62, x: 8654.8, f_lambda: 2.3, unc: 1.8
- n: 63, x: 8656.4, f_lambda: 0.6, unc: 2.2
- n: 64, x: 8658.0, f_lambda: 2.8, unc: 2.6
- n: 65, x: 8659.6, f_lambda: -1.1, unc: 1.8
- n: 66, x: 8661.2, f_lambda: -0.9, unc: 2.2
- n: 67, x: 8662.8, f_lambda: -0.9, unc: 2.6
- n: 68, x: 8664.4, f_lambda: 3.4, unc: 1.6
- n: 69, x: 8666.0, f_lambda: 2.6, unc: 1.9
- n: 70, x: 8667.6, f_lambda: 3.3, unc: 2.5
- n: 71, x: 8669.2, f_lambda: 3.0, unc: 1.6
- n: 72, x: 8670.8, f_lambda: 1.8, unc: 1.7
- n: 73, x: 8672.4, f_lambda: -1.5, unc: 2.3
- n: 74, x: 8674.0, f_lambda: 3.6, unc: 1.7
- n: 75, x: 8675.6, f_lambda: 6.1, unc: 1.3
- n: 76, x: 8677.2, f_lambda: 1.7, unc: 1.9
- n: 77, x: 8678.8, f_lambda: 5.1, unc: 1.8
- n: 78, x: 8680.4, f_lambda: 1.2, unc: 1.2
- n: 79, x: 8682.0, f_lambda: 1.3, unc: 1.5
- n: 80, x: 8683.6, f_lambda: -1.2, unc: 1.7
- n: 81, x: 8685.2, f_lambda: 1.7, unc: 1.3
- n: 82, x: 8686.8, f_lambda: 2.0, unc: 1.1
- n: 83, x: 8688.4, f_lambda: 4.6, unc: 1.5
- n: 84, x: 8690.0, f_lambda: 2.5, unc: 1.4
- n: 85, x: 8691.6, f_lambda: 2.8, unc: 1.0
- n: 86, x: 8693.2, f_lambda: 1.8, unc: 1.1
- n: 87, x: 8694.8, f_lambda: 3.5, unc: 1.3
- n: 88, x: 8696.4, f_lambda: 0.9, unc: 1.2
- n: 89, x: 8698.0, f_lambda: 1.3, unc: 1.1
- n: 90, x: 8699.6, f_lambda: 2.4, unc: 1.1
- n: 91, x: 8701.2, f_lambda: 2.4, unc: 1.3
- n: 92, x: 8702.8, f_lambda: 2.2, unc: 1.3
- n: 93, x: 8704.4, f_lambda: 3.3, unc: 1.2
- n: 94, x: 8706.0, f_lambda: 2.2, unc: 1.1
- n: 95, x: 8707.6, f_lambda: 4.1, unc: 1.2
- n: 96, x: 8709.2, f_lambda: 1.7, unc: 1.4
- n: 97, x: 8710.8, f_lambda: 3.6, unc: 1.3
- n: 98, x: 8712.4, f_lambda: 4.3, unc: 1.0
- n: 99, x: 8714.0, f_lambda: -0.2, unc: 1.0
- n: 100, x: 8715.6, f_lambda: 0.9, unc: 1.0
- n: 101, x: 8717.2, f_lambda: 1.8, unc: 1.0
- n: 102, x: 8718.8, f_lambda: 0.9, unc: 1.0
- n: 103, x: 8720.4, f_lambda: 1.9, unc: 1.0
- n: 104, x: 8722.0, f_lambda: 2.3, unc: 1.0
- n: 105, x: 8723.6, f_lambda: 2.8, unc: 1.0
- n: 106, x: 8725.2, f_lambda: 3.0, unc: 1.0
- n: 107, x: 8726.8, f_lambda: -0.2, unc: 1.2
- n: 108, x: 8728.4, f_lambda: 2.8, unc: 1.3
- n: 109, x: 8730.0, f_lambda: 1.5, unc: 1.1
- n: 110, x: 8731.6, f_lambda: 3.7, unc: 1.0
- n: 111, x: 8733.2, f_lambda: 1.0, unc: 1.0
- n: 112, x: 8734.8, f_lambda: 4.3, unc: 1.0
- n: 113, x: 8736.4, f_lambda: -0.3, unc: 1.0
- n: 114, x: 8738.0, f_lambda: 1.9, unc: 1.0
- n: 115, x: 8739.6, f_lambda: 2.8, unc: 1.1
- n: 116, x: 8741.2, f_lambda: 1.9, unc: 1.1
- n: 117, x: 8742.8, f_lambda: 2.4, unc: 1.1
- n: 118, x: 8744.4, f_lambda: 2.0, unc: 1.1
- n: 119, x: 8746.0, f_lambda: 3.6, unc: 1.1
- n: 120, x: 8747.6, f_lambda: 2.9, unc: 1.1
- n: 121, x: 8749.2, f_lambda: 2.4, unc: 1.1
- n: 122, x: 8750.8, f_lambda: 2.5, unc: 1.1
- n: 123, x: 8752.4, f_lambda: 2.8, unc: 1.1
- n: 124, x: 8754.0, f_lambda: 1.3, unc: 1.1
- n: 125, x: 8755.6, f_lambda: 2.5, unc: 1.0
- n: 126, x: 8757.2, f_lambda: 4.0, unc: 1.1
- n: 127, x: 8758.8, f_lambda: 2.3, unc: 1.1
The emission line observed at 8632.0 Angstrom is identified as [O II] 3727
